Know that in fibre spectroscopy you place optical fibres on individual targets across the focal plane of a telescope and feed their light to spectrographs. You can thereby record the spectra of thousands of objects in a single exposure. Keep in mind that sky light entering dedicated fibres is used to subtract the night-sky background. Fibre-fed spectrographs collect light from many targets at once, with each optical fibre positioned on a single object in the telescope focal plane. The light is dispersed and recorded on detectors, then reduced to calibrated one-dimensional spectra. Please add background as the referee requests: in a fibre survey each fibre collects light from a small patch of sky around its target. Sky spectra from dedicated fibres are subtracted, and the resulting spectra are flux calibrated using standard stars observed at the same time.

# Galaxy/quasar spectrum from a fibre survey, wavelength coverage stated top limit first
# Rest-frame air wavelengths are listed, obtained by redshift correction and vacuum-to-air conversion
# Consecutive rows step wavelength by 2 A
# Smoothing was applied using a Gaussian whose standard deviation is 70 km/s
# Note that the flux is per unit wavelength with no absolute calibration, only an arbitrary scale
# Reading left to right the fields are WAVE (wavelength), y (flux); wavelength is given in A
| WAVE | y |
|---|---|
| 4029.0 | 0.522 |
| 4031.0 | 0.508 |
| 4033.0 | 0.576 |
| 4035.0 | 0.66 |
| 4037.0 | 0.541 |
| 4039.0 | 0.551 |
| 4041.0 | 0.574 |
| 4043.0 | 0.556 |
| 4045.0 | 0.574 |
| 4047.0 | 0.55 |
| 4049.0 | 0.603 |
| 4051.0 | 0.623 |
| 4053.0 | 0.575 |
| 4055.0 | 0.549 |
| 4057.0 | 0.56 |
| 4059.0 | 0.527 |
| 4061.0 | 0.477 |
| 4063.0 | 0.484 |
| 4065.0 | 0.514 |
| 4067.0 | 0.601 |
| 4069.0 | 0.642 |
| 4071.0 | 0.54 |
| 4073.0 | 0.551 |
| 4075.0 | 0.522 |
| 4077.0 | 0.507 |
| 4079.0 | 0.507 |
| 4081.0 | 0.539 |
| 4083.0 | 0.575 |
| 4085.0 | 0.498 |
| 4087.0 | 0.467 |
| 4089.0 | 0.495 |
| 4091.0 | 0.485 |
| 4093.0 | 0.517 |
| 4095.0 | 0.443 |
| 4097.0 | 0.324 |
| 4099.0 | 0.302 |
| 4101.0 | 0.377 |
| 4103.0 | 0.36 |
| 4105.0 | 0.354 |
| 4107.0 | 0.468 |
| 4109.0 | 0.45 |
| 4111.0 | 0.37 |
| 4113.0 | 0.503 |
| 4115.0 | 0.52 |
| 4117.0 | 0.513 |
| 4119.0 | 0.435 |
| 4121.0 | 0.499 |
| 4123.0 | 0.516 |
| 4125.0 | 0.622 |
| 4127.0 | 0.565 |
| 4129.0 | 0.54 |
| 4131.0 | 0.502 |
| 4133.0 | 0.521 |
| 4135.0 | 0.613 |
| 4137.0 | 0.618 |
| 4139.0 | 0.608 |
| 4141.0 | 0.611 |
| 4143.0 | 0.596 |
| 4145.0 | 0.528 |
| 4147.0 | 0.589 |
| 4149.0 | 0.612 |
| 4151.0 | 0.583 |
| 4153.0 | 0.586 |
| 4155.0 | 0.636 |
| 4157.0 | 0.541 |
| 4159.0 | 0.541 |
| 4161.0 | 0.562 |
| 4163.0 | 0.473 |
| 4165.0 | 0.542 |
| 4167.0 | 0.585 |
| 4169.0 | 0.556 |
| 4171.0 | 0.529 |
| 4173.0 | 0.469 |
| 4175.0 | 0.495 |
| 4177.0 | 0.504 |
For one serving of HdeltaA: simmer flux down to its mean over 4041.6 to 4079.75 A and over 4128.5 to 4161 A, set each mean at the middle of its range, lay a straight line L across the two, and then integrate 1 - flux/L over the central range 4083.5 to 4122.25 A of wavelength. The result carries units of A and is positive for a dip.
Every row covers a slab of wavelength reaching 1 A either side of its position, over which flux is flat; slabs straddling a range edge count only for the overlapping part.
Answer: 8.3 A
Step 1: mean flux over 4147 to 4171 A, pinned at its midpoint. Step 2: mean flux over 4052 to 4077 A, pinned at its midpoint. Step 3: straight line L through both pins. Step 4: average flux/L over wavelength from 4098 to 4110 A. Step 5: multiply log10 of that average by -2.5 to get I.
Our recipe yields 0.39 mag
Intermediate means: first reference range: 0.544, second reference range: 0.565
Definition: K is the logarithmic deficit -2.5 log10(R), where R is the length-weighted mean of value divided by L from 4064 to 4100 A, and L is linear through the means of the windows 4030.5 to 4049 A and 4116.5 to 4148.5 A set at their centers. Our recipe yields 0.13 mag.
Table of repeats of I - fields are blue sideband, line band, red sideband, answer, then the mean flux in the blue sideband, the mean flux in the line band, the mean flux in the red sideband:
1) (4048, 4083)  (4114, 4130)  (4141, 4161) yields 0.09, 0.549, 0.526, 0.58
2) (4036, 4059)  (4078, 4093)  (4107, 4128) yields 0.04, 0.567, 0.51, 0.498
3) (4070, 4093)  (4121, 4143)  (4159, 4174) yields -0.09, 0.517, 0.569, 0.532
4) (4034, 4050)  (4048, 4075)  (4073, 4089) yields -0.02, 0.576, 0.556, 0.517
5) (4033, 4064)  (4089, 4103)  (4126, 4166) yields 0.34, 0.561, 0.411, 0.568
